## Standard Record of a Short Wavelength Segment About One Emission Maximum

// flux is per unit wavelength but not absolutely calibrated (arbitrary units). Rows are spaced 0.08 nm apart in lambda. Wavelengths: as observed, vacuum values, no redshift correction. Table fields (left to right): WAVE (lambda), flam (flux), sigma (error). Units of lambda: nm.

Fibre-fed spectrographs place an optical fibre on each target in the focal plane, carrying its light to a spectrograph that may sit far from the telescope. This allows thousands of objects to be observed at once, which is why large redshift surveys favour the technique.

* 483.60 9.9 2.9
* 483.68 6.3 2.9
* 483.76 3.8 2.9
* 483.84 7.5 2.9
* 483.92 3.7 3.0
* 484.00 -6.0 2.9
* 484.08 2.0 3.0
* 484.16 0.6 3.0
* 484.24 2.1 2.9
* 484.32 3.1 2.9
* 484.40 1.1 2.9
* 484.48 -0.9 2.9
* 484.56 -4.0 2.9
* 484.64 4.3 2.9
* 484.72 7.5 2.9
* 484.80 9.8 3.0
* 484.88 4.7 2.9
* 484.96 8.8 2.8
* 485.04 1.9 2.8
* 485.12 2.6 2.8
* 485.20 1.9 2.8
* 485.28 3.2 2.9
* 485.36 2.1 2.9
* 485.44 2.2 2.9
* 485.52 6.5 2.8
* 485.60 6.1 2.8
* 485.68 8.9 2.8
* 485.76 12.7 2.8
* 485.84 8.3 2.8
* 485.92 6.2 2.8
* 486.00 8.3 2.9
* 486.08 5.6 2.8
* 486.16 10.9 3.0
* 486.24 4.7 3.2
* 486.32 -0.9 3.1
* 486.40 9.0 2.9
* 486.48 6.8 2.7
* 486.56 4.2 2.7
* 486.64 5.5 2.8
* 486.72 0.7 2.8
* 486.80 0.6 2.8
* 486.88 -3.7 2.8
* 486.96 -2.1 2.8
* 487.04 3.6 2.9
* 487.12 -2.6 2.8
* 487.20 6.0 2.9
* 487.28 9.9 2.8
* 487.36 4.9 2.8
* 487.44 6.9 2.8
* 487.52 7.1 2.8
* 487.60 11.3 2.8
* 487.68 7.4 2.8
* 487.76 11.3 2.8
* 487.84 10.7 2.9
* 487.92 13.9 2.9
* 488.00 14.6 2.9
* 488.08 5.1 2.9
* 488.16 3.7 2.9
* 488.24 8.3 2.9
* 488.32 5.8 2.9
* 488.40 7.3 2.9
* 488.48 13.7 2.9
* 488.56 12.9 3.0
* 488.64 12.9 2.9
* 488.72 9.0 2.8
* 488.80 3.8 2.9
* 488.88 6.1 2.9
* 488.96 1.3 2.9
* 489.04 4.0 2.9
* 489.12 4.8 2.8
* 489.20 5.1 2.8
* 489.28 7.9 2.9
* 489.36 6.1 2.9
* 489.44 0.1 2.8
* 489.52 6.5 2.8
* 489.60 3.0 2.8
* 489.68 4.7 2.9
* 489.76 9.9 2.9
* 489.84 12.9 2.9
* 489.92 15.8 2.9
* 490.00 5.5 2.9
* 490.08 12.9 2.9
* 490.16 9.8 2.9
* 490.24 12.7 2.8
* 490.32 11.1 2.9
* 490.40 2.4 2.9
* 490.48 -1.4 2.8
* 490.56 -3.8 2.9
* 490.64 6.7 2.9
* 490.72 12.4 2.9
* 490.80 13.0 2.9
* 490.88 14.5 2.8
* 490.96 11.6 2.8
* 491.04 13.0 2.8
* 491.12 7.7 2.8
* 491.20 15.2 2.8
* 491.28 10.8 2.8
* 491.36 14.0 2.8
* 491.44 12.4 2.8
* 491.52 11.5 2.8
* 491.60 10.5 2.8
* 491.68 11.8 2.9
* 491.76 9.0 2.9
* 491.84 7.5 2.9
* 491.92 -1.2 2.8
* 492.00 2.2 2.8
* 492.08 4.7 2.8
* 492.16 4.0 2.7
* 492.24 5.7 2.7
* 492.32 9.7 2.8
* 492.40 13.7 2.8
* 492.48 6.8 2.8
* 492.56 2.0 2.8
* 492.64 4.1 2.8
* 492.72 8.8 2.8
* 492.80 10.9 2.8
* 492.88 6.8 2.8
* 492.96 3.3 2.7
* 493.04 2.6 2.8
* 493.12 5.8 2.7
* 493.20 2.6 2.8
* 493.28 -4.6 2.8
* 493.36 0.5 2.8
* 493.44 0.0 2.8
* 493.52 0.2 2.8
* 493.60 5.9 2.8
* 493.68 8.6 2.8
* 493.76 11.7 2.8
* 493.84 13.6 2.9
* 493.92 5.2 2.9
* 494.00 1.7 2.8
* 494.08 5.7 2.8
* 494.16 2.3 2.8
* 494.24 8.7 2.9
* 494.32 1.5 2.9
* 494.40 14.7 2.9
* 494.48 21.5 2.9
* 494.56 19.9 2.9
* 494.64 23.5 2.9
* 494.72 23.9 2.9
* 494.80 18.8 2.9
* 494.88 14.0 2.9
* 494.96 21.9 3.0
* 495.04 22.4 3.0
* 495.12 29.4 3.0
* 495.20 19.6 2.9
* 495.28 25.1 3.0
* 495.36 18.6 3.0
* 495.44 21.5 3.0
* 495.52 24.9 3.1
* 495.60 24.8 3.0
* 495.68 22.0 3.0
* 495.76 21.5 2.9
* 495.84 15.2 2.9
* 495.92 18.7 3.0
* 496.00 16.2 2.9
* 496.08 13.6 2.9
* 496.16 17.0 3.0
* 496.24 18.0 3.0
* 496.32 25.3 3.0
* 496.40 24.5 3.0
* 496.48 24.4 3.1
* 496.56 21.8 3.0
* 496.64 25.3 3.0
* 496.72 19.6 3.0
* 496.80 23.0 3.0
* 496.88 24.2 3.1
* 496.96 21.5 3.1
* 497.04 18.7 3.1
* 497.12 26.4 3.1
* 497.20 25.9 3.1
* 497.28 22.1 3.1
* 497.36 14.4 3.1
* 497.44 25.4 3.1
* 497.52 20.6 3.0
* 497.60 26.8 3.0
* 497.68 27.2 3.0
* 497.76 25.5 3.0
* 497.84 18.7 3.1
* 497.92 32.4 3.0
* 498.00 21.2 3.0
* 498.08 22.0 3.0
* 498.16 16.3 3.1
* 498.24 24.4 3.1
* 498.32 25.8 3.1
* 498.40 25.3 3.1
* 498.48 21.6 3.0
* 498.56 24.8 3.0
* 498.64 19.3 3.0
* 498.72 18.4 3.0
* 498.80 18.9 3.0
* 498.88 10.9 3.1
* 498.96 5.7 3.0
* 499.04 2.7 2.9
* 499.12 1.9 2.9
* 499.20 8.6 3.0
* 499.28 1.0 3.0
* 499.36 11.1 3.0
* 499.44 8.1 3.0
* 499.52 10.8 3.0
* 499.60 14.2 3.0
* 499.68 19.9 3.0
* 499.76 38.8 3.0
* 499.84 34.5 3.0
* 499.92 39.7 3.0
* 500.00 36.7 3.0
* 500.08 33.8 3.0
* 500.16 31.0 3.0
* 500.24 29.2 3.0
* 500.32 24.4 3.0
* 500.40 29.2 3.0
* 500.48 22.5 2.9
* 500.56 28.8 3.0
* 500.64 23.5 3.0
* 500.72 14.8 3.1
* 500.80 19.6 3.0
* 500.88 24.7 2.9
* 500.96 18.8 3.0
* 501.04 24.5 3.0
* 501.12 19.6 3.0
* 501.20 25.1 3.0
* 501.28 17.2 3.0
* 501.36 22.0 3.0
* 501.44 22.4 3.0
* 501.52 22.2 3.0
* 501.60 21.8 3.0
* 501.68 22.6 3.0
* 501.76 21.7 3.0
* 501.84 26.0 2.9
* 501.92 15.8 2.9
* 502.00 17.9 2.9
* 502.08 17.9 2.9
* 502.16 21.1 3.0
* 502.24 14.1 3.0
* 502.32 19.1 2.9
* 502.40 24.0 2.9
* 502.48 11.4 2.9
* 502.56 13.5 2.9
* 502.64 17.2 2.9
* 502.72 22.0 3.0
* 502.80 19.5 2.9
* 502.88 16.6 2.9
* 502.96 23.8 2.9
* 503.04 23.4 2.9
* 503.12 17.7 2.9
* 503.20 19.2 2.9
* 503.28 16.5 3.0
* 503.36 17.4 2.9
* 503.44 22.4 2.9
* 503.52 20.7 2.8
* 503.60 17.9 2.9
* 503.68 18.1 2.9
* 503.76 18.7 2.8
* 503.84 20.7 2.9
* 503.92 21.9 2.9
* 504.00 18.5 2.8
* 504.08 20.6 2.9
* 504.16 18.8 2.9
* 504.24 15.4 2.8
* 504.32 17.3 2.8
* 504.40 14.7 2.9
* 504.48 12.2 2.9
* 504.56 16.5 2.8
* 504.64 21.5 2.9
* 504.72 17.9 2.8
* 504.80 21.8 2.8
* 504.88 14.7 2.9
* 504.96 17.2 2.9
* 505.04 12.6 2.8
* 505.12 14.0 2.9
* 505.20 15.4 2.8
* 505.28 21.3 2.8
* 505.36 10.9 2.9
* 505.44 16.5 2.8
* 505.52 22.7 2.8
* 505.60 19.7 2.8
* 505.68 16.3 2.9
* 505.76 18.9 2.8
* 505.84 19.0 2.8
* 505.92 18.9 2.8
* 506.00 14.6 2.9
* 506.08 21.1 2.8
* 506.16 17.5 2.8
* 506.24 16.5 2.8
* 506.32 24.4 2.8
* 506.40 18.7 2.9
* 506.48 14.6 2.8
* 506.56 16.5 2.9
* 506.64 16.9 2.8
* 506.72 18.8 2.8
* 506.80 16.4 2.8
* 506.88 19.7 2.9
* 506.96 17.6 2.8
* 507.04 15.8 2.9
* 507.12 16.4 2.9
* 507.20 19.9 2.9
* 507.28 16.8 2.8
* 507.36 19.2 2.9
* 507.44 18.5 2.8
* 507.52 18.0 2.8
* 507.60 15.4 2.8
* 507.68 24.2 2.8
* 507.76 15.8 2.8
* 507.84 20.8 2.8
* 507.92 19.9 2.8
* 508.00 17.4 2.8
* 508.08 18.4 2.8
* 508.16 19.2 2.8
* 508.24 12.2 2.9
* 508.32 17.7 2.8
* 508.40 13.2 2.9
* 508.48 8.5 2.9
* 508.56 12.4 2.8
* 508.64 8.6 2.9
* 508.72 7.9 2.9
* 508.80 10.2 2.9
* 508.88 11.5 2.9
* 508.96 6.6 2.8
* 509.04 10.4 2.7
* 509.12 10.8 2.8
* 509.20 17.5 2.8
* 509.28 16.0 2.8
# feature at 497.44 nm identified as Lyman alpha 1216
